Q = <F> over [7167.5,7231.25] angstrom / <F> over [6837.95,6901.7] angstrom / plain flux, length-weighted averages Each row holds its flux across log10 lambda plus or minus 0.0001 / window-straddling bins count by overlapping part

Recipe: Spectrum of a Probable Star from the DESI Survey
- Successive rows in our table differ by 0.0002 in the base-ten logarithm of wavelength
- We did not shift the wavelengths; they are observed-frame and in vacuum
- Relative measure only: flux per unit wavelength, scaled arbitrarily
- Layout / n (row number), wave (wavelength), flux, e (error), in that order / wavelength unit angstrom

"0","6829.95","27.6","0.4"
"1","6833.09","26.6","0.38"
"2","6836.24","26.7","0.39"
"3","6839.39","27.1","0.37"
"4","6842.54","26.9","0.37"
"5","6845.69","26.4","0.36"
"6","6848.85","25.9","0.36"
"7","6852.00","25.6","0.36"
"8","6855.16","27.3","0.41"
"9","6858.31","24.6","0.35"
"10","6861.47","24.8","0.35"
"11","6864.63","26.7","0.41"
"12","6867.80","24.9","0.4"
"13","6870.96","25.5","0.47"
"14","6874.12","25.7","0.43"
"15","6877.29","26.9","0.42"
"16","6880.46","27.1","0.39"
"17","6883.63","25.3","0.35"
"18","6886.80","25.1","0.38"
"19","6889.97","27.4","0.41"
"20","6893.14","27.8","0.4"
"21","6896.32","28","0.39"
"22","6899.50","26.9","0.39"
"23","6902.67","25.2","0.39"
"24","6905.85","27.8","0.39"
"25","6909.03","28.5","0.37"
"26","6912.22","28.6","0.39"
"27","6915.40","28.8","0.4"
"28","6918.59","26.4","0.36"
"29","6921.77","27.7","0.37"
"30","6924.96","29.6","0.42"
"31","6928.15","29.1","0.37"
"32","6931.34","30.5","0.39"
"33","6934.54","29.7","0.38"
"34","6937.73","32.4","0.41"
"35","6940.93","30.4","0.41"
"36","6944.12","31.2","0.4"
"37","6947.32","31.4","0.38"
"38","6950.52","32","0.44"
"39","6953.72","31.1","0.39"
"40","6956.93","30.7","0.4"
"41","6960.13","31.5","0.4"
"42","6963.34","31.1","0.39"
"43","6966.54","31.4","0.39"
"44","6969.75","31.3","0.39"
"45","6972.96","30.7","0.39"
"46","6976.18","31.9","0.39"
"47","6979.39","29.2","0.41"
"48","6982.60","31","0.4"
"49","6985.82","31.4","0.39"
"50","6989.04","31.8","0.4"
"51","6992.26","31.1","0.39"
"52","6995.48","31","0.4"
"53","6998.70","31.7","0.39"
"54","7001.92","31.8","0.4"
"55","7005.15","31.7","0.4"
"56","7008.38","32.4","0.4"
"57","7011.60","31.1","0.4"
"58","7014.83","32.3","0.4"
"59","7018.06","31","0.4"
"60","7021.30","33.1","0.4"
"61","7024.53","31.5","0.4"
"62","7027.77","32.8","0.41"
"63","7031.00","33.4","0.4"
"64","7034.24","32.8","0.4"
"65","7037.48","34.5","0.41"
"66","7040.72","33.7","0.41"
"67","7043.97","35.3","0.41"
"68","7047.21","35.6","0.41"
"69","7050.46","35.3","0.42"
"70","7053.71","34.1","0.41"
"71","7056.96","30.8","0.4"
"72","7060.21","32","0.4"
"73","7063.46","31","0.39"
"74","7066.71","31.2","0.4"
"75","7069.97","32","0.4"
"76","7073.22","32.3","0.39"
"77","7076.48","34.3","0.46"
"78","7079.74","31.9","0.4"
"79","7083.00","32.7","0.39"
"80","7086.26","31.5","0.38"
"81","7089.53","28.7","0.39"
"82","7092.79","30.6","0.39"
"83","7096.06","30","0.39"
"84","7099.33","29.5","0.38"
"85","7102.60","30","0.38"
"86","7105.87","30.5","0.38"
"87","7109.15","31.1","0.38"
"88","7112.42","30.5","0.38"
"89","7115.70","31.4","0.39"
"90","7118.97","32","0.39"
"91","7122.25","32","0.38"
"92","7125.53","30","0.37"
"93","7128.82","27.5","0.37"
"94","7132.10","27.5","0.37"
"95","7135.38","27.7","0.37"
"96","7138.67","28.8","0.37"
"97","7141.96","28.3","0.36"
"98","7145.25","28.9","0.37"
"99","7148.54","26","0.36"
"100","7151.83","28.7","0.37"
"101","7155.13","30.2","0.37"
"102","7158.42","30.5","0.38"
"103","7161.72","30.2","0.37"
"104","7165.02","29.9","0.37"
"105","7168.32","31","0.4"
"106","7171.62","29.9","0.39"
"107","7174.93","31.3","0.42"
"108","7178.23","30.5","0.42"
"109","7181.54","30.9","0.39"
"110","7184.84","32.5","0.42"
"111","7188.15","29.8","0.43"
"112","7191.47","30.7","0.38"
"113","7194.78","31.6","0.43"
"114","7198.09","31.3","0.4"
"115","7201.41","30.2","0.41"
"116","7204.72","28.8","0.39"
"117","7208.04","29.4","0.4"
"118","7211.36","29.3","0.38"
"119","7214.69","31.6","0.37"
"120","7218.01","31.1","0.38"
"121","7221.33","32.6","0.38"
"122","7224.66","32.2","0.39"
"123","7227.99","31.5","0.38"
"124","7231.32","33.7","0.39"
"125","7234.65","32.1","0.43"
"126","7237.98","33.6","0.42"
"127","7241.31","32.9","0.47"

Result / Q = 1.18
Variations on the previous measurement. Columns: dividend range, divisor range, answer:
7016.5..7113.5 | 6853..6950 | 1.16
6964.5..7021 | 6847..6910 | 1.19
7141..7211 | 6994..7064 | 0.92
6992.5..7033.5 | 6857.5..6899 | 1.22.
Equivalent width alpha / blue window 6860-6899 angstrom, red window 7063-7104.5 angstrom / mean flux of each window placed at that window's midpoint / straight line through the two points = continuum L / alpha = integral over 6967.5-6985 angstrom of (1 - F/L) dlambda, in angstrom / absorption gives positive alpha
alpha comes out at -1.38 angstrom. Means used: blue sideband 26.3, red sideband 31.2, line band 30.9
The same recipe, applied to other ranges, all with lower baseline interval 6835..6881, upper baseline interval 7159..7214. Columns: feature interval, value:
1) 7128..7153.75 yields 1.64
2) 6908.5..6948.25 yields -3.69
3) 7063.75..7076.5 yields -1.38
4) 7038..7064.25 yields -4.51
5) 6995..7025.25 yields -3.94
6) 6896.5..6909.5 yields -0.18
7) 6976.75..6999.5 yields -2.62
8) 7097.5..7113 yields -0.48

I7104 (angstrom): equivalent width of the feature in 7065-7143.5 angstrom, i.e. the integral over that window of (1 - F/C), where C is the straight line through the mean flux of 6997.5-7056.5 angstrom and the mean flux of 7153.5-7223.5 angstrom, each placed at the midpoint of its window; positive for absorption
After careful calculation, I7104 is 3.37 angstrom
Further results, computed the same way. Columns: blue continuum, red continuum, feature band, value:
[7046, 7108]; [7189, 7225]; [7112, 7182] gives 3.4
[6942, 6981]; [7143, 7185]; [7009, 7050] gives -3.2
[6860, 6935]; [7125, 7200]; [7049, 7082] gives -4.2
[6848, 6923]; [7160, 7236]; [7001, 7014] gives -1.6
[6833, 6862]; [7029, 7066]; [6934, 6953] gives -1.0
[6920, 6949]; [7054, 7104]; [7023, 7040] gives -1.1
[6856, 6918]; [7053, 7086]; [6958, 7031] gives -4.0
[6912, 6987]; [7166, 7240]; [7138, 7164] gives 1.7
